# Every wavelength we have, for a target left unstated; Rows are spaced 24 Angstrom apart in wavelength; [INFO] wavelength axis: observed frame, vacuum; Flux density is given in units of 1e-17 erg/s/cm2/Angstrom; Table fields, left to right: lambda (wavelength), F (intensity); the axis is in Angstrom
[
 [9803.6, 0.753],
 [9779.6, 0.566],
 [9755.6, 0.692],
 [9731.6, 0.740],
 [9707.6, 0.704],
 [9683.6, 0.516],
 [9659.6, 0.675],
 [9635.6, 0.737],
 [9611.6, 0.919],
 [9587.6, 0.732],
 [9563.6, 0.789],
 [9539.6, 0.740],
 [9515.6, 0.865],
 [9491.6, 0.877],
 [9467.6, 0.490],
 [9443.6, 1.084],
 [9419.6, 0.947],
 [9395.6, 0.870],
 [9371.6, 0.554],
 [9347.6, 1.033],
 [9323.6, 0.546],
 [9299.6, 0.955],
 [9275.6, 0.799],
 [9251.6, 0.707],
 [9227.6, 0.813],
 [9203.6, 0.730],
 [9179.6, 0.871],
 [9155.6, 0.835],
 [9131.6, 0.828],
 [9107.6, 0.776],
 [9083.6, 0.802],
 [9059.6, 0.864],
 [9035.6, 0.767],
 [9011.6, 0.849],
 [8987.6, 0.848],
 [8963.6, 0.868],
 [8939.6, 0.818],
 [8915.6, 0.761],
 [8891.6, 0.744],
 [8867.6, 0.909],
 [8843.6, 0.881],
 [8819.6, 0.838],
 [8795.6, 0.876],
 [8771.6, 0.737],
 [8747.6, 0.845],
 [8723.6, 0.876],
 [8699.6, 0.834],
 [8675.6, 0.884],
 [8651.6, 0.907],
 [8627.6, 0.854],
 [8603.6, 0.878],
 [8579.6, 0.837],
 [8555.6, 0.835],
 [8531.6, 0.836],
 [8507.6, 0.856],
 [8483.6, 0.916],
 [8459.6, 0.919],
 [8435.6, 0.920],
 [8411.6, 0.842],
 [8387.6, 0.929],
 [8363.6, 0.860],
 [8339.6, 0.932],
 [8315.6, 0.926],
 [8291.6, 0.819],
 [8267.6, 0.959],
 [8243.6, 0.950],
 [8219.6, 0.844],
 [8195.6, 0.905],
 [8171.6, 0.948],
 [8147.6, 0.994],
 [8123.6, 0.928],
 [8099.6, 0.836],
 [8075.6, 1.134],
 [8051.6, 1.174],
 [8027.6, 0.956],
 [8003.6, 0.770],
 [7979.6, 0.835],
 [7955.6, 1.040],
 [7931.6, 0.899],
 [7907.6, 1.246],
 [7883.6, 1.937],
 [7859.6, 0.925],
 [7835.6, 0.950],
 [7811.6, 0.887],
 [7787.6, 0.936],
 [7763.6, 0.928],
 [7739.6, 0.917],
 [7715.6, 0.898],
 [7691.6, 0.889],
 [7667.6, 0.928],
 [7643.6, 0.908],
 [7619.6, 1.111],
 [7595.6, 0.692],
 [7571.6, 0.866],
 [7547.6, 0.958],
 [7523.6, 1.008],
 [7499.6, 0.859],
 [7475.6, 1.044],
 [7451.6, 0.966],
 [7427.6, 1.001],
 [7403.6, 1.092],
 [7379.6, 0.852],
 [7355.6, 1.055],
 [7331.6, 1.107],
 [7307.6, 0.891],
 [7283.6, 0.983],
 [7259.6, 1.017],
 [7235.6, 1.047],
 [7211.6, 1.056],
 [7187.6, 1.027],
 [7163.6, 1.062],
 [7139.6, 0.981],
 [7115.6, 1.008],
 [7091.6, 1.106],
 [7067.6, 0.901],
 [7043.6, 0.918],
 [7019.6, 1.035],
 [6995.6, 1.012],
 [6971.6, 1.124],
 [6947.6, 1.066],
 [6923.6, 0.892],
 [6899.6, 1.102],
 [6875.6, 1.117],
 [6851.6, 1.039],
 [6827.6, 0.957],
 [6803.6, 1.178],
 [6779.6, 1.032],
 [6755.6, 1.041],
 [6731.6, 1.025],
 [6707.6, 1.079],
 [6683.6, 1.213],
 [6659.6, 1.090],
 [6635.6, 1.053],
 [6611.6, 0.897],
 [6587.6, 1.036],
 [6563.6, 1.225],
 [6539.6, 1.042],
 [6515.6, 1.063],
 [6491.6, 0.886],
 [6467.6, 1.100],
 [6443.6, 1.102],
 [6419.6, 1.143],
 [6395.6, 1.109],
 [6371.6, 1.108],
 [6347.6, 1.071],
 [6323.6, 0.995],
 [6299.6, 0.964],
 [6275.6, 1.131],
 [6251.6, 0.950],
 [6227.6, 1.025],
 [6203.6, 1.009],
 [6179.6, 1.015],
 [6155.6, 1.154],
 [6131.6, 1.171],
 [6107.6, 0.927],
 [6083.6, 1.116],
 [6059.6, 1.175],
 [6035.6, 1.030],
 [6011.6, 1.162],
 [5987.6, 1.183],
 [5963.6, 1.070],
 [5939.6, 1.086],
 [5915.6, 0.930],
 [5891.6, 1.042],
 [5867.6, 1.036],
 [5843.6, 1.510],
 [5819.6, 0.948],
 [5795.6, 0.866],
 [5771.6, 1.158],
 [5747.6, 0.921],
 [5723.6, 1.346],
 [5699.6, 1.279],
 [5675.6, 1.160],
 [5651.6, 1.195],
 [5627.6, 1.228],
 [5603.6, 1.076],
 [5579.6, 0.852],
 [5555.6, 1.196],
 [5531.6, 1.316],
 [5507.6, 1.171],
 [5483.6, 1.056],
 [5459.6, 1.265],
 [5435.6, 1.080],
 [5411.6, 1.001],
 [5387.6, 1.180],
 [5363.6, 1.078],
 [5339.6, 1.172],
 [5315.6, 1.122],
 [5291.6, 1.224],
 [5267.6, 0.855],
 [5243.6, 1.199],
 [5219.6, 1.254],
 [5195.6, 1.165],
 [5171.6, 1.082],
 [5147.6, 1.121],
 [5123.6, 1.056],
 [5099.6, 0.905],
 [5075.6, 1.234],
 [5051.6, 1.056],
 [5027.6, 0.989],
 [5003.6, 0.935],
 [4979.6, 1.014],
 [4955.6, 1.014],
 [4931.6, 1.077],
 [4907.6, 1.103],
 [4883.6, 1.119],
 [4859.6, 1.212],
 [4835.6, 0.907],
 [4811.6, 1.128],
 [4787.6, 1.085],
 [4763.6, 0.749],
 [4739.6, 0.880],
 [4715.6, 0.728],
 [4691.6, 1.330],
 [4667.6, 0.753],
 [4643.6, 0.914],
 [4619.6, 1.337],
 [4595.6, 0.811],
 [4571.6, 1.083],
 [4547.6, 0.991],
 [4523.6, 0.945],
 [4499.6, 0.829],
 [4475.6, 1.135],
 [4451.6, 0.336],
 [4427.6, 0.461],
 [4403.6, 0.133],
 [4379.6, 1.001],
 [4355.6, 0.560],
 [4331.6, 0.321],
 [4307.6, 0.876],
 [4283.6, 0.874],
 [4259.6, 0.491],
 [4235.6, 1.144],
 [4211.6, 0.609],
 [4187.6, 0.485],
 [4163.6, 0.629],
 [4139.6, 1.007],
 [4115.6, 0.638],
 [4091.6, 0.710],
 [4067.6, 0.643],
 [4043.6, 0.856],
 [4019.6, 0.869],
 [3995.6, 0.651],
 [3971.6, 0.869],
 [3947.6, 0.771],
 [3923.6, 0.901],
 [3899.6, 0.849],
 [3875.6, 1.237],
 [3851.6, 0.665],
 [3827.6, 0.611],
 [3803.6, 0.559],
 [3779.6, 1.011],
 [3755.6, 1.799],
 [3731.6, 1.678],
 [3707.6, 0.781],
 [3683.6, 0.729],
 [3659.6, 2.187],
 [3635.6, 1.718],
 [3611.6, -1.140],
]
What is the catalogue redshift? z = 0.200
